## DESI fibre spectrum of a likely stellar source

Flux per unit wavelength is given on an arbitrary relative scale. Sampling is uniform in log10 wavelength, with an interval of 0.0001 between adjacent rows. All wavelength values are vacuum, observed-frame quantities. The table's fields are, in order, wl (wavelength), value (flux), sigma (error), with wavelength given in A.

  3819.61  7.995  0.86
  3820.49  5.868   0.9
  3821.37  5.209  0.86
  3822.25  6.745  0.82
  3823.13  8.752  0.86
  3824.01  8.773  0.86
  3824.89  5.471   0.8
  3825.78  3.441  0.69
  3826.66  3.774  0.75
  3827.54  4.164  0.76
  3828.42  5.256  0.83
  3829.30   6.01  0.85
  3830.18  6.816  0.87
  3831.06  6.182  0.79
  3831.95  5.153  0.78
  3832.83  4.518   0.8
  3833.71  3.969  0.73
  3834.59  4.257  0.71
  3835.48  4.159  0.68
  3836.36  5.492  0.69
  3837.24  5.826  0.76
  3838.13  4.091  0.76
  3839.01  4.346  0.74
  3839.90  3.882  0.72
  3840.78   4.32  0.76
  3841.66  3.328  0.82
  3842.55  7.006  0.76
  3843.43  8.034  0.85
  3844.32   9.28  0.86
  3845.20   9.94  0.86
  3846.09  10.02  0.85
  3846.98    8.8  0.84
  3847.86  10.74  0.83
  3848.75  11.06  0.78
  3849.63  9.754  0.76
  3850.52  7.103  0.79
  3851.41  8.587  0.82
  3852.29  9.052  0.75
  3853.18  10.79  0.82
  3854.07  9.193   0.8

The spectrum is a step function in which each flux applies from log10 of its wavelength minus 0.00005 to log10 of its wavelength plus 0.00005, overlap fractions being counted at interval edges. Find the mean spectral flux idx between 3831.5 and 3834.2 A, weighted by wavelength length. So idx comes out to 4.54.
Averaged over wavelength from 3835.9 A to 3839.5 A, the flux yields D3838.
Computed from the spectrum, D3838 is 4.92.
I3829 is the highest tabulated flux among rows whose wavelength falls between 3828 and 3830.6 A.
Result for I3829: 6.816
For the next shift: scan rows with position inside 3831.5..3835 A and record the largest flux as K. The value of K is 5.153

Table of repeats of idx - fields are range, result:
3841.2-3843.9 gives 6.13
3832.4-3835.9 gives 4.22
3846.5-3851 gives 9.48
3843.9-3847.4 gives 9.51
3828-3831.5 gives 6.08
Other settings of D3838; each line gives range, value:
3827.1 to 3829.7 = 5.14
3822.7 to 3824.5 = 8.68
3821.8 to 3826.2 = 6.64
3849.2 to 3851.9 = 8.49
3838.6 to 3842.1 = 3.97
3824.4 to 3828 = 4.28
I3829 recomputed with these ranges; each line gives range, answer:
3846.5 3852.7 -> 11.06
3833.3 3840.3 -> 5.826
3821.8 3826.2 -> 8.773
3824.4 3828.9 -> 5.471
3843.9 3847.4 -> 10.02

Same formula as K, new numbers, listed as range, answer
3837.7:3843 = 7.006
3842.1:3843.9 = 8.034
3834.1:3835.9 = 4.257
